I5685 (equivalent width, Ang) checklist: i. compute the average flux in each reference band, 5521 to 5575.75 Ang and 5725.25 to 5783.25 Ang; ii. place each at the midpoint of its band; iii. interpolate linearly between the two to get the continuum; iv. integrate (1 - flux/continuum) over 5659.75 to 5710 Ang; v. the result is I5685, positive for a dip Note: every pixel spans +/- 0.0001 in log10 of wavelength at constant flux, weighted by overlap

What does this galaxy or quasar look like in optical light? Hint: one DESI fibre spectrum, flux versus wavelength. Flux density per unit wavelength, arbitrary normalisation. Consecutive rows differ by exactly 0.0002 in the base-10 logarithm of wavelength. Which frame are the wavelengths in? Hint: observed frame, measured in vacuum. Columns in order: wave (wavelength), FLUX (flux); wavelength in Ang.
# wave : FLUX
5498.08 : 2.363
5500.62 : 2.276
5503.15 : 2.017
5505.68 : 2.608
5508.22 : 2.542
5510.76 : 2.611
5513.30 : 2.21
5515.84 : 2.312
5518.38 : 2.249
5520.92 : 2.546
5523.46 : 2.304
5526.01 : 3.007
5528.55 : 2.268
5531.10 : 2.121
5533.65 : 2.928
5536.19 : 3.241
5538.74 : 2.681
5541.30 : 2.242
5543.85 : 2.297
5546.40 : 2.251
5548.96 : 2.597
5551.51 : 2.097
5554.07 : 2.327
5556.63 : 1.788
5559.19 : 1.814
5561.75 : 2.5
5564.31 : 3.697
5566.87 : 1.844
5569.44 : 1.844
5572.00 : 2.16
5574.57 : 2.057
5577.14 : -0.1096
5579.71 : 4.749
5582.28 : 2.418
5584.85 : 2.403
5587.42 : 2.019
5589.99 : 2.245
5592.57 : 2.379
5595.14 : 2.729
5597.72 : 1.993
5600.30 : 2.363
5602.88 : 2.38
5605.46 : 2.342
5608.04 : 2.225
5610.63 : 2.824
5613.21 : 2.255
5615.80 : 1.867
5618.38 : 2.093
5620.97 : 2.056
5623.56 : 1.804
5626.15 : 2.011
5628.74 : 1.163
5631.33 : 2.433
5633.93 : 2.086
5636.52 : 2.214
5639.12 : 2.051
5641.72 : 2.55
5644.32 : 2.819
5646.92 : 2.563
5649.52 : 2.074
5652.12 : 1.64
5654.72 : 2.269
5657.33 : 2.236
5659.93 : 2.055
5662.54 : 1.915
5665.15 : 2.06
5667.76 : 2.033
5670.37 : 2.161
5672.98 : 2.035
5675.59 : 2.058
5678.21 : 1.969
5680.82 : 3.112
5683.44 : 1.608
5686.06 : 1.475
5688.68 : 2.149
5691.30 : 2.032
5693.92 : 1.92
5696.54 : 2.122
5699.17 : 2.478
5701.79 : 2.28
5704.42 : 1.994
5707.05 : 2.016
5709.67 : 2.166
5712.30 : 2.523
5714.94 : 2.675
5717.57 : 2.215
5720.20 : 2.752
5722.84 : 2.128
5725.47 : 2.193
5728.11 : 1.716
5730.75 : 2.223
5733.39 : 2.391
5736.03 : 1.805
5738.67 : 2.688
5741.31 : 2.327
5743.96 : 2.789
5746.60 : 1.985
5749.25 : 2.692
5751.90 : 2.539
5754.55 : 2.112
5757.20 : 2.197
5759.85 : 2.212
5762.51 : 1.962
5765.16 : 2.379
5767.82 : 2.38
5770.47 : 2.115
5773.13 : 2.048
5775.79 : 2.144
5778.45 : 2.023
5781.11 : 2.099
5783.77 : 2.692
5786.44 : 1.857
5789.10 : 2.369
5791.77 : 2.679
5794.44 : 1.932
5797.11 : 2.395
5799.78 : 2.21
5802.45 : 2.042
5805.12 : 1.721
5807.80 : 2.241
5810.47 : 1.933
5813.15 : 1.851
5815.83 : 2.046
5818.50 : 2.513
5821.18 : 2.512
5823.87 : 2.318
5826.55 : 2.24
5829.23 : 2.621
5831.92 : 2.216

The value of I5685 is 4.5 Ang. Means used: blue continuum 2.39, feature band 2.08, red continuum 2.24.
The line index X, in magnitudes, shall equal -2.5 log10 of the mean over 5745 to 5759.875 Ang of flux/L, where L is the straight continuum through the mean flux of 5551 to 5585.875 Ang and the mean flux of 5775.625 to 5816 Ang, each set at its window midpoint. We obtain -0.07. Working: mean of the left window 2.26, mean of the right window 2.14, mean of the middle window 2.31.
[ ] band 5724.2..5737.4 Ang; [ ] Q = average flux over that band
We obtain 2.07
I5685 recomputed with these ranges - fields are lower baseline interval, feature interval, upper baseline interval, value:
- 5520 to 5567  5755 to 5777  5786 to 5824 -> 0.4 Ang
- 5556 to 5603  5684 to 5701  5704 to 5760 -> 2.0 Ang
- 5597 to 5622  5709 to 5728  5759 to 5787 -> -1.2 Ang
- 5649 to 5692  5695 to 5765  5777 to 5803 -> -4.4 Ang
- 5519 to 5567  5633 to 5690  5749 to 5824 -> 4.8 Ang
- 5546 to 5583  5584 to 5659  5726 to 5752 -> 2.3 Ang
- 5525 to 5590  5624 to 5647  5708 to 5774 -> 1.5 Ang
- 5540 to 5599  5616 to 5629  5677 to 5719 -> 2.1 Ang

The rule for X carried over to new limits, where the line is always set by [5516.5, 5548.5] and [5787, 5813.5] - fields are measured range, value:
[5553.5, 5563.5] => 0.14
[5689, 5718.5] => 0.03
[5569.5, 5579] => 0.44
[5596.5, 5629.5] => 0.13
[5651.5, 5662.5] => 0.14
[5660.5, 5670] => 0.15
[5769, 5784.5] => 0.00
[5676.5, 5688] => 0.13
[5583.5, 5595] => 0.06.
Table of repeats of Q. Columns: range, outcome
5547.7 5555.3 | 2.34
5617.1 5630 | 1.83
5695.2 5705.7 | 2.22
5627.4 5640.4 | 1.99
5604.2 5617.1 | 2.3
